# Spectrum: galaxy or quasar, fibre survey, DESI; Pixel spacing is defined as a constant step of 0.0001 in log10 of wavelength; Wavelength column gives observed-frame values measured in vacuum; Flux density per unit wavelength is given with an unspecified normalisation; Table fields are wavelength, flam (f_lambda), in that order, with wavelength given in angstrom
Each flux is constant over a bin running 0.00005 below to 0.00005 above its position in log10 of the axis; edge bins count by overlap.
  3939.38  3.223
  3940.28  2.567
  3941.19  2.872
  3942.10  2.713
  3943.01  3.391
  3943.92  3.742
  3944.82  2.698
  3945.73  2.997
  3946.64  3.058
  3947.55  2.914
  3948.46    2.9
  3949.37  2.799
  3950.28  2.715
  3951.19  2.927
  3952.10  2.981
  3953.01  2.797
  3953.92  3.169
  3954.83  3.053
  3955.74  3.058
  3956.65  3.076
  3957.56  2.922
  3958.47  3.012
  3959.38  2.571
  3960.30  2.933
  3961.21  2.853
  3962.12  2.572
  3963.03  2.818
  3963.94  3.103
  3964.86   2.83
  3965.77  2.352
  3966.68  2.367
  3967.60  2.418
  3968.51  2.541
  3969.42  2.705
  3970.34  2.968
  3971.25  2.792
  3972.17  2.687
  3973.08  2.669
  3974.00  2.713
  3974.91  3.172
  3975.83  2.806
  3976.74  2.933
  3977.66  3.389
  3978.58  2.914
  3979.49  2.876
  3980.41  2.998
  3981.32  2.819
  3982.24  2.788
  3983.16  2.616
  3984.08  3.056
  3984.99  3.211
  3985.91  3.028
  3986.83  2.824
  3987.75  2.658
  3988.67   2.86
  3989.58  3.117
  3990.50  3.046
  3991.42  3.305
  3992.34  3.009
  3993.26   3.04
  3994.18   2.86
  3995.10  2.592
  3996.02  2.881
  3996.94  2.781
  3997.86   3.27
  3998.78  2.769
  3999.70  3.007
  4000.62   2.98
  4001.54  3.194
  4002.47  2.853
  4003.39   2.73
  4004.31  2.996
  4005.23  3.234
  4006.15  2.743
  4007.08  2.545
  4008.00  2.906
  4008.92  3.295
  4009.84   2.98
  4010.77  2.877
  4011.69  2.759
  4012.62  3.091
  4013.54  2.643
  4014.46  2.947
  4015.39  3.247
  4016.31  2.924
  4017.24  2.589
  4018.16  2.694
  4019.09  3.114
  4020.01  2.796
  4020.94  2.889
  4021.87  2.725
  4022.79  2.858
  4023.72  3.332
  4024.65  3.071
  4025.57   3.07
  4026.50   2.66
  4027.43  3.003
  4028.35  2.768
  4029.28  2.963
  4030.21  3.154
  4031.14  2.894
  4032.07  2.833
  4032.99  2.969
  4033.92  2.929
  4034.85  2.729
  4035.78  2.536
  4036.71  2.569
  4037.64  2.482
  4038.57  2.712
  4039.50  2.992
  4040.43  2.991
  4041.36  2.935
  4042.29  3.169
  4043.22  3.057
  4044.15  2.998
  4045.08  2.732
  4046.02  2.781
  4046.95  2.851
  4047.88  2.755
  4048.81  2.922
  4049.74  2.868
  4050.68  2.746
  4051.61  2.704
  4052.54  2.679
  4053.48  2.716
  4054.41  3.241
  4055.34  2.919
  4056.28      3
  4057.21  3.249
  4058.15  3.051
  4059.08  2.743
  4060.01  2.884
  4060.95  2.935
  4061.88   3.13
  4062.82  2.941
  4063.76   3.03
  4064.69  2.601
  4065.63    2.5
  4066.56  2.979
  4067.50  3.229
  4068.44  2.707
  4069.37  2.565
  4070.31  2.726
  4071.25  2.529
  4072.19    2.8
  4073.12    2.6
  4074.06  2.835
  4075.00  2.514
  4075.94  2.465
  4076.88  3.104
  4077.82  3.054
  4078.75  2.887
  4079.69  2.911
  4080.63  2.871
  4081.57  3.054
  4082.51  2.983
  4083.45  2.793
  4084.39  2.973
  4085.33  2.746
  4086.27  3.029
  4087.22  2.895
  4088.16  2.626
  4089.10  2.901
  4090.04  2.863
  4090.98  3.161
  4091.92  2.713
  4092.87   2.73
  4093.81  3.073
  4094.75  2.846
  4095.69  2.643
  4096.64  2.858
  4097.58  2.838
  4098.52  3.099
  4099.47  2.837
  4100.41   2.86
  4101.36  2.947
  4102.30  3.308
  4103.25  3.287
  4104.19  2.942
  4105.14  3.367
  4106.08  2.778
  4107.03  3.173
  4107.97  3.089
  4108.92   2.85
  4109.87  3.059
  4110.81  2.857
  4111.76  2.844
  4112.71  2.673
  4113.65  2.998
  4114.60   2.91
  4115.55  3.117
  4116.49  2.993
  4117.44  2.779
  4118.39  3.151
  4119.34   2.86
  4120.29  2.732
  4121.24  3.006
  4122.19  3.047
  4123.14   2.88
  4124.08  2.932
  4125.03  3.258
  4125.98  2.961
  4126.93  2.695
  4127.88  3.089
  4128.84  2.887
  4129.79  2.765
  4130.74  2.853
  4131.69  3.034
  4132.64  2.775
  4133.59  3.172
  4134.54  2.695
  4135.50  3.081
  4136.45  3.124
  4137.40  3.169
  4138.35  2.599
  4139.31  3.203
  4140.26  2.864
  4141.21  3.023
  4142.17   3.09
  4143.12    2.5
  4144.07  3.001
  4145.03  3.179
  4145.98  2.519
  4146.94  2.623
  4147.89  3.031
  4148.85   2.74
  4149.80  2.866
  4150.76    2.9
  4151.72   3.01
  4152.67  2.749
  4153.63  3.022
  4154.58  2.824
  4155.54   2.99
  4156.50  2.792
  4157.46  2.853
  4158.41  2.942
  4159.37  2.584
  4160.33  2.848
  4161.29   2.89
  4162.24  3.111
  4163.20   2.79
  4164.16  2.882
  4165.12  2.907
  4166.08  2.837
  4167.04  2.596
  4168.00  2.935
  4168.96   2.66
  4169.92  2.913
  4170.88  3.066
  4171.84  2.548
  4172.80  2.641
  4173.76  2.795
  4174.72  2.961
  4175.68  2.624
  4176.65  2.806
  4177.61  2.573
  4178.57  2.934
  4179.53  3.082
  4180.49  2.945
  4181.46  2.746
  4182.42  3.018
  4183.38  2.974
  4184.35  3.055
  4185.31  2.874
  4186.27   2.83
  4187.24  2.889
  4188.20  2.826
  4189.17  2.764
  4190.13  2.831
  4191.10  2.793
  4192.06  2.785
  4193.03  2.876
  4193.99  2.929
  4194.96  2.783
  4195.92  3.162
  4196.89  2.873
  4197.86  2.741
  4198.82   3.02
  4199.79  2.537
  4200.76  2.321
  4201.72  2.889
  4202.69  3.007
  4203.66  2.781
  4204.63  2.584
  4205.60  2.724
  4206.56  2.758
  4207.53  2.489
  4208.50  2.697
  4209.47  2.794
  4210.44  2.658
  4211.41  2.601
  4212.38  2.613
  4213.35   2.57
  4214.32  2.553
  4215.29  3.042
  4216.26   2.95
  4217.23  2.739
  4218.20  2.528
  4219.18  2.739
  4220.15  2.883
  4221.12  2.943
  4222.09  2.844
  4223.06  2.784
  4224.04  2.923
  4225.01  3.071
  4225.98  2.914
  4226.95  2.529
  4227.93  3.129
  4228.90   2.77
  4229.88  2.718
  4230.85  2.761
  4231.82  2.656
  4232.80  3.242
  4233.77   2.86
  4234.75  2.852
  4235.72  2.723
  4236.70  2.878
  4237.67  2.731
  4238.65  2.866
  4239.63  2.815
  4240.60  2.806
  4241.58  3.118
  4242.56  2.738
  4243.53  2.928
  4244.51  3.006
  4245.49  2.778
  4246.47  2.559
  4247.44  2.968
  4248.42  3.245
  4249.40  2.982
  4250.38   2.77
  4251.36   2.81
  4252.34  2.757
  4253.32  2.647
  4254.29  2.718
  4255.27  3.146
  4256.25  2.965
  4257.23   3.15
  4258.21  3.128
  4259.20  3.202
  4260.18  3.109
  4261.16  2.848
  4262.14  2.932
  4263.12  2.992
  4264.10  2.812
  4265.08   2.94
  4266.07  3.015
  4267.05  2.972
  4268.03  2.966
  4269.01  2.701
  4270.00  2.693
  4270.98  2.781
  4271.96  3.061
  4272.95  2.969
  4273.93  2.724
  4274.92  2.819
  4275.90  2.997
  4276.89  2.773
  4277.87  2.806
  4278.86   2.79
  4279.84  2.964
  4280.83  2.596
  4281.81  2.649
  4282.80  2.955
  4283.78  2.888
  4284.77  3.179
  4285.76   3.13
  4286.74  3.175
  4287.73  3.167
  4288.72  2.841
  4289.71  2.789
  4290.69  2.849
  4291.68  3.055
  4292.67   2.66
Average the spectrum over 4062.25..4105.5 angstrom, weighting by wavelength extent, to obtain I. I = 2.87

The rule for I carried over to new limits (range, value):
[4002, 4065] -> 2.89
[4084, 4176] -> 2.9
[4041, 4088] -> 2.87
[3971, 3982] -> 2.9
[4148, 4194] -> 2.85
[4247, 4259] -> 2.94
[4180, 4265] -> 2.84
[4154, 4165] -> 2.87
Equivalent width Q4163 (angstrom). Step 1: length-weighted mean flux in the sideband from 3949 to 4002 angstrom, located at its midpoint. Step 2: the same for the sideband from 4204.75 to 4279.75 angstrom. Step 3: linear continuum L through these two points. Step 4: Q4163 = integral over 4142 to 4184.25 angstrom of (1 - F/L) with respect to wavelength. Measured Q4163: 0.2 angstrom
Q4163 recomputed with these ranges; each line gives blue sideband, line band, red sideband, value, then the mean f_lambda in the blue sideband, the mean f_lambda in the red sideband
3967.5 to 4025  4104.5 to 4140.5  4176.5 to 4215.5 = -1.5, 2.91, 2.8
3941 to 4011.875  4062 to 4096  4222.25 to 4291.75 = 0.8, 2.9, 2.89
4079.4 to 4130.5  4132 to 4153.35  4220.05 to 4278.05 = 0.1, 2.94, 2.89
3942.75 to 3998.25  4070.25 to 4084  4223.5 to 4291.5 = 0.4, 2.9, 2.9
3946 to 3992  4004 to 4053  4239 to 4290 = 0.0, 2.87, 2.91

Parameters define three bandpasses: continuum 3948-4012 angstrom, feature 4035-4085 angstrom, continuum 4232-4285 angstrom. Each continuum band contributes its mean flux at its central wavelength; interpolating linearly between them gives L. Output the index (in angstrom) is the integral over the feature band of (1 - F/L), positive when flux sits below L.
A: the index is 0.69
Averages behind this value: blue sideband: 2.89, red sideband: 2.89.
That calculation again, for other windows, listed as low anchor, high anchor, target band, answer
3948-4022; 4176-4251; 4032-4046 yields 0.1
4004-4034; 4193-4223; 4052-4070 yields -0.1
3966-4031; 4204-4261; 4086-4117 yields -0.8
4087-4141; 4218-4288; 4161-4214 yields 2.0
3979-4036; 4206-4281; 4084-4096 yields 0.1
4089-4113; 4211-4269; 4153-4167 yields 0.2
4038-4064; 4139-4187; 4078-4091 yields 0.0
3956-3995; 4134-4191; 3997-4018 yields -0.5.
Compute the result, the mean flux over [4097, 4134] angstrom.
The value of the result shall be 2.97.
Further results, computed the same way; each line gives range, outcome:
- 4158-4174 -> 2.82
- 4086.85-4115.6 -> 2.94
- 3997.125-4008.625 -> 2.94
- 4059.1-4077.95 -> 2.8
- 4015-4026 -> 2.94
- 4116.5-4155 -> 2.92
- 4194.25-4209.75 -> 2.76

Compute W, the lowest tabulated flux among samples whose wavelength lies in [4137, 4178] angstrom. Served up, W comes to 2.5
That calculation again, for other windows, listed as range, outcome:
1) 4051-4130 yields 2.465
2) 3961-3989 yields 2.352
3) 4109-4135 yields 2.673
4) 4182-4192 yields 2.764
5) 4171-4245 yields 2.321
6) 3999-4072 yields 2.482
